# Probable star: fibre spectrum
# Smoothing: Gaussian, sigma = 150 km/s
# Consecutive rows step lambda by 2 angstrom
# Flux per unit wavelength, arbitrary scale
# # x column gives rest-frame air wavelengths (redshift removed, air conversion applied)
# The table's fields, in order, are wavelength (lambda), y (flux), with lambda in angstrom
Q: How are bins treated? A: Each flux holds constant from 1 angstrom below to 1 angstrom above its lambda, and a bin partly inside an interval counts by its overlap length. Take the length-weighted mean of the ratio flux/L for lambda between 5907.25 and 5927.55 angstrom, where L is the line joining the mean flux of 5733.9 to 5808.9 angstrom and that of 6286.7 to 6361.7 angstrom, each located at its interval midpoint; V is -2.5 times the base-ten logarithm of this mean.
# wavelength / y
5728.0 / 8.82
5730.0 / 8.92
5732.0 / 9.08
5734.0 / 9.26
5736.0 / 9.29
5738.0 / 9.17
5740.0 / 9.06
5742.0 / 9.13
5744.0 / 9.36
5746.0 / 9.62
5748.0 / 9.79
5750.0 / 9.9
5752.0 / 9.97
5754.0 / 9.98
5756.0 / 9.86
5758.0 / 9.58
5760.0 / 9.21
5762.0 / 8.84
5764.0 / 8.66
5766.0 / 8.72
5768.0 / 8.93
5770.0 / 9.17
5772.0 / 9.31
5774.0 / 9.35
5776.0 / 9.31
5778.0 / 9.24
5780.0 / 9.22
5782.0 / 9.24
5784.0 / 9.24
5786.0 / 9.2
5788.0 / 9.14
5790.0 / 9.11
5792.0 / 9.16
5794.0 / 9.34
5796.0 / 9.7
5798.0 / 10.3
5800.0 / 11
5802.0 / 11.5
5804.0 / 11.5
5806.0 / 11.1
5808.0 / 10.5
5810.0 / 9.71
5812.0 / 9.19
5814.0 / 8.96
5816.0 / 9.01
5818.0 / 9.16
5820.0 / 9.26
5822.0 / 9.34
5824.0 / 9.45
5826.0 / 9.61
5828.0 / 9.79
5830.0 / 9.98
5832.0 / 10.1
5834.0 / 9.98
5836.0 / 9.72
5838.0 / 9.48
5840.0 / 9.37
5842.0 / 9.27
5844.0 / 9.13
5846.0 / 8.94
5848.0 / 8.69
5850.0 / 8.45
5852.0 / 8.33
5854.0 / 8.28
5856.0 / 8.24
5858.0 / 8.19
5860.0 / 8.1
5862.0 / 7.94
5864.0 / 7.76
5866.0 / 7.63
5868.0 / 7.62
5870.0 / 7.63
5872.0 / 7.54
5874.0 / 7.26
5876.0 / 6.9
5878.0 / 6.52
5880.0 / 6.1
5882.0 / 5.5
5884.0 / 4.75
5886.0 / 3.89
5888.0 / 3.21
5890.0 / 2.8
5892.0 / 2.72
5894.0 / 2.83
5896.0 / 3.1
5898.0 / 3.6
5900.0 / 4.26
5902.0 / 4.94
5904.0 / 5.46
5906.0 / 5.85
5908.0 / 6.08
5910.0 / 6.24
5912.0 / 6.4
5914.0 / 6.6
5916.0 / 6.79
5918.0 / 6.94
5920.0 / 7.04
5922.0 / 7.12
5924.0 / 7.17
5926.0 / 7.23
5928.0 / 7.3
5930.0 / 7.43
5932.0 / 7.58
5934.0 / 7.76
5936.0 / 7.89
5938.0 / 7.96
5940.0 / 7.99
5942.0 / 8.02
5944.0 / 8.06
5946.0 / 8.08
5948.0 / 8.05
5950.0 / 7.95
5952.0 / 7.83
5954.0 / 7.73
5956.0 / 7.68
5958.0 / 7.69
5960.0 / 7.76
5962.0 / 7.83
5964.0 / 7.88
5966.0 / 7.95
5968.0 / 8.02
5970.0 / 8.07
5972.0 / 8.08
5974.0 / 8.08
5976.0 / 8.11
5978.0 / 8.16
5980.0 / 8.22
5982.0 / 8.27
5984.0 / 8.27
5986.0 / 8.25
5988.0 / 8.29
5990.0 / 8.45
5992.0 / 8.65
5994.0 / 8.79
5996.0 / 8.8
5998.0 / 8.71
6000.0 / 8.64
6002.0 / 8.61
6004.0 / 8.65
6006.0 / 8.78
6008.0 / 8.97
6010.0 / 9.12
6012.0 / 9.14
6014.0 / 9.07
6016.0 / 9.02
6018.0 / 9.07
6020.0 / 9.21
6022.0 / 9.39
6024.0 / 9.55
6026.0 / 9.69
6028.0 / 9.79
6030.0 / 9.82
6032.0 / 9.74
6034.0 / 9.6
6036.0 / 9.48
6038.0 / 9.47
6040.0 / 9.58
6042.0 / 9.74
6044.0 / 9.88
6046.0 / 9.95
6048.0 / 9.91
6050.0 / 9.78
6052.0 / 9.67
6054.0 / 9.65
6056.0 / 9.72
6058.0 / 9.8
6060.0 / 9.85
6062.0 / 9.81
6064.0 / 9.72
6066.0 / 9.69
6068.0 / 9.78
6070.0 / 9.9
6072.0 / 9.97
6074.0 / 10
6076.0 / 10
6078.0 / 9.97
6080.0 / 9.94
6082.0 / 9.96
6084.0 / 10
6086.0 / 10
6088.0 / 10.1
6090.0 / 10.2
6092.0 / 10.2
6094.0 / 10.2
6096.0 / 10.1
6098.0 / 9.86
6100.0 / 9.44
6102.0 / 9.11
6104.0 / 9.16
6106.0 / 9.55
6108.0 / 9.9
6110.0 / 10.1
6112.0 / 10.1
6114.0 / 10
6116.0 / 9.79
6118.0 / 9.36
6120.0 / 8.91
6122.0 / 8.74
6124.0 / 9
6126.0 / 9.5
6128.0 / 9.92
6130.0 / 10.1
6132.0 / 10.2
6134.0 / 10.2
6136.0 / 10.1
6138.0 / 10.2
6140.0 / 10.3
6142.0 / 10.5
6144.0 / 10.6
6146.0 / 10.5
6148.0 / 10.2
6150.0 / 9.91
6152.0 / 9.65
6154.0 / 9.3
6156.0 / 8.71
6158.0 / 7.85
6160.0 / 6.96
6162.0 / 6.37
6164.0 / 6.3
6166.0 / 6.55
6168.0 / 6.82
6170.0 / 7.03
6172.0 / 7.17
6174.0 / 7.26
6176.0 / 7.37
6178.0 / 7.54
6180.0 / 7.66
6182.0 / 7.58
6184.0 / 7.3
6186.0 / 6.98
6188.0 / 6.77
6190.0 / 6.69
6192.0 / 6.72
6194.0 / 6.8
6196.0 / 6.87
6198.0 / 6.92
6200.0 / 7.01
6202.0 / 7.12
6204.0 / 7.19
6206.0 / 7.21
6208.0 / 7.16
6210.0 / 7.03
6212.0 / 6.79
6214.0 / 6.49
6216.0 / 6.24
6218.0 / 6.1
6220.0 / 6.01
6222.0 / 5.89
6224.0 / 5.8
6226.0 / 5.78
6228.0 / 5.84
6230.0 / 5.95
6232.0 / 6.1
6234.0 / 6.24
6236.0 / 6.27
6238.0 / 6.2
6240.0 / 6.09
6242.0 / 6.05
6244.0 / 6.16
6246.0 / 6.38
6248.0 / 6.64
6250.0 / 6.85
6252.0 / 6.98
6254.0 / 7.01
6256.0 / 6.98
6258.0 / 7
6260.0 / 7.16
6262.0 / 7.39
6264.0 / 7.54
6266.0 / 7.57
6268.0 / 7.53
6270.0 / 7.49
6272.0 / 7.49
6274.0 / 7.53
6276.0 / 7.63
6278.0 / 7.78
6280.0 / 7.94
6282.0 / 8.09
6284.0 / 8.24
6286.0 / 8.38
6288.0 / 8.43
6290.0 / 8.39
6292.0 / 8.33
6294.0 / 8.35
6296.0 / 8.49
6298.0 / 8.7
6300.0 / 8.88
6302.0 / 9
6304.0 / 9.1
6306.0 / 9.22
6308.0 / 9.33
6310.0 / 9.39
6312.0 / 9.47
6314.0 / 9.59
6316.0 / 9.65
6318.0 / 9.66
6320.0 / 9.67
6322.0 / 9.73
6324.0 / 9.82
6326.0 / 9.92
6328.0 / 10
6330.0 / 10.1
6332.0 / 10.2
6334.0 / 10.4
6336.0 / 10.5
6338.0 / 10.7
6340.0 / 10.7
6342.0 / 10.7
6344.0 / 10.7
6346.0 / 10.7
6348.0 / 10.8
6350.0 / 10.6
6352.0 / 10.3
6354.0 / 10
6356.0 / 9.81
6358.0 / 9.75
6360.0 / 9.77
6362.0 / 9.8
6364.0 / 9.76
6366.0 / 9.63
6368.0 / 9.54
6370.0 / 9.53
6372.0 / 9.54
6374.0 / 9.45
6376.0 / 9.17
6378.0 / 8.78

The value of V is 0.38 mag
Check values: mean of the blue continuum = 9.58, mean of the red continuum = 9.69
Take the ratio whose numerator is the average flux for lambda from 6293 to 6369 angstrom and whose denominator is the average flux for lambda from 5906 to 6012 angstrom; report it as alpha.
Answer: 1.2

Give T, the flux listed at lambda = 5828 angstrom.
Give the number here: 9.79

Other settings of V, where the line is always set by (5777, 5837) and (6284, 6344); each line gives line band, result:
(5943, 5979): 0.21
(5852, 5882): 0.28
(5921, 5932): 0.31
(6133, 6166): 0.05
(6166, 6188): 0.30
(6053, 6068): -0.02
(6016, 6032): 0.01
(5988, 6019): 0.10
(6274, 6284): 0.20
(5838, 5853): 0.09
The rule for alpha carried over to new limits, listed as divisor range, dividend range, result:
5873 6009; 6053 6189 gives 1.30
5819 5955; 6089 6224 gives 1.15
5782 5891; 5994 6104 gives 1.12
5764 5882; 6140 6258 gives 0.80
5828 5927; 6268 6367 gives 1.35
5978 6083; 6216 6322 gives 0.81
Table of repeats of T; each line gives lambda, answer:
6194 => 6.8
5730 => 8.92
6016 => 9.02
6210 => 7.03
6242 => 6.05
